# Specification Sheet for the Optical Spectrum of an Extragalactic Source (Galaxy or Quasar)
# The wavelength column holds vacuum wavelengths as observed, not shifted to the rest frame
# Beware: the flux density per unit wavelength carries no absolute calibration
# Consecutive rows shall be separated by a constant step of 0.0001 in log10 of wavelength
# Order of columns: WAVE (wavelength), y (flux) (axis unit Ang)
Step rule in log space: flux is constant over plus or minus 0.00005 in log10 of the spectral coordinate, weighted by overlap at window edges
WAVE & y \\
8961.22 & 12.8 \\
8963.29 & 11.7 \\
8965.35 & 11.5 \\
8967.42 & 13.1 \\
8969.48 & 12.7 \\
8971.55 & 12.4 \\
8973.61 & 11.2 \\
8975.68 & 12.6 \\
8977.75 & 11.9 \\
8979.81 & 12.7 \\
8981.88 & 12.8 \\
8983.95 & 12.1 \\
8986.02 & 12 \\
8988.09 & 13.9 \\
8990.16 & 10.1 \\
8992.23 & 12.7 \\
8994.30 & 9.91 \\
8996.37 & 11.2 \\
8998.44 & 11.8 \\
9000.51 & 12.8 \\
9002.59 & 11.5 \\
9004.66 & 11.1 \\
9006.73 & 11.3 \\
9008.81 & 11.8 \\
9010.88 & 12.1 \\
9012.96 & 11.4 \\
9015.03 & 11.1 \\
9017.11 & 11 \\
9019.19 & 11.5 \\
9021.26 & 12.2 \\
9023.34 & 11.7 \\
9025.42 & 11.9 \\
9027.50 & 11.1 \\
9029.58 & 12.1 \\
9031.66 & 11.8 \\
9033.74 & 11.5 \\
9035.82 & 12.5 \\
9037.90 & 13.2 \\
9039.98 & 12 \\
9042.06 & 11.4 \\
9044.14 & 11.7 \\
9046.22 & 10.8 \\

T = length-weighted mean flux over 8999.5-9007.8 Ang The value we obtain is 11.7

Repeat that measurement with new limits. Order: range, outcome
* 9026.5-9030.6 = 11.6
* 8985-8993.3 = 12.2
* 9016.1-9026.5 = 11.7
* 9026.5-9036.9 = 11.8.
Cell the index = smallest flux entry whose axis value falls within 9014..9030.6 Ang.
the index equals 11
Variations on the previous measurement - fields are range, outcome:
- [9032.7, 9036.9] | 11.5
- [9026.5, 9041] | 11.1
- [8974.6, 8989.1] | 11.9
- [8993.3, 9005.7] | 9.91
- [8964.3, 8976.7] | 11.2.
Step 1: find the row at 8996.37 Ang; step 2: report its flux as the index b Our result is 11.2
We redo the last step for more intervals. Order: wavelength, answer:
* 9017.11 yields 11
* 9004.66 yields 11.1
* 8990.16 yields 10.1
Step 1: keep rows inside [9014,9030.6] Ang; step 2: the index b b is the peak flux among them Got 12.2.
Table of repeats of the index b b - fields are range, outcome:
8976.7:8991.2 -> 13.9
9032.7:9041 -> 13.2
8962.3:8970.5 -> 13.1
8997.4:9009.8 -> 12.8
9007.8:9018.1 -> 12.1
